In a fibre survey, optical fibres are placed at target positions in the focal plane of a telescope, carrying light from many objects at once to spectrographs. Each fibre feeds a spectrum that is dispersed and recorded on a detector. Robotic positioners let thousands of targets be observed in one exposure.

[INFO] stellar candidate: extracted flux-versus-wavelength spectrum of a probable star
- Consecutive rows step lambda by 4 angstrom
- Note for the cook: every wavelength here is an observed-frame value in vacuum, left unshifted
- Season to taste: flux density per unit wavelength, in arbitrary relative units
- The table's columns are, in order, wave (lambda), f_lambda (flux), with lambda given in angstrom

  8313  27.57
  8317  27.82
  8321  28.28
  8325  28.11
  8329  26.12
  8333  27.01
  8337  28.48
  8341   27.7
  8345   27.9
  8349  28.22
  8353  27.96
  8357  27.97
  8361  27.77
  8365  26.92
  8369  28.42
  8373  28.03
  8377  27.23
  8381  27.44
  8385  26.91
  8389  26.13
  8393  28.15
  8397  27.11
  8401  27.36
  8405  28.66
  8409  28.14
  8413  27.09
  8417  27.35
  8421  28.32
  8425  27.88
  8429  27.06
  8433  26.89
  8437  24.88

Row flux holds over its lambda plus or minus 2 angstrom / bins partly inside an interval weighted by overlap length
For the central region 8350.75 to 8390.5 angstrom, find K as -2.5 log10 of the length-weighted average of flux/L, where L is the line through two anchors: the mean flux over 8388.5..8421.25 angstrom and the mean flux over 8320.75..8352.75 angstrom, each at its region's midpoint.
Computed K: 0.01 mag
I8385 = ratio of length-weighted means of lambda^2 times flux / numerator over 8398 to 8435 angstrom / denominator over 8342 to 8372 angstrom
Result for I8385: 1.0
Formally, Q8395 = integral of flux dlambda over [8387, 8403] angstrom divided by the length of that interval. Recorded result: 27.2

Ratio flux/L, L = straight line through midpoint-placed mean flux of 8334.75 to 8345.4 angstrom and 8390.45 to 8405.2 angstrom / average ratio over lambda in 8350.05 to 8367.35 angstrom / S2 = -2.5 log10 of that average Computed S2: 0.01 mag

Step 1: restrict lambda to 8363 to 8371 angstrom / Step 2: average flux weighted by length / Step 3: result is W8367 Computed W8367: 27.7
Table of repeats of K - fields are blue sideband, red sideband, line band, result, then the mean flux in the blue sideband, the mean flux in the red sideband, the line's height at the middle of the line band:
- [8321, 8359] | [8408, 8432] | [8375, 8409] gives 0.01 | 27.7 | 27.6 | 27.6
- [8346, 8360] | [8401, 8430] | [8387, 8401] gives 0.03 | 28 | 27.8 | 27.9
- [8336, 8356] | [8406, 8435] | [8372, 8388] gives 0.02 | 28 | 27.6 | 27.8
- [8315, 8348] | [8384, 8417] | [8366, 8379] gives -0.01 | 27.7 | 27.5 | 27.6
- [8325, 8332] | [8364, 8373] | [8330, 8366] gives -0.02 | 26.8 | 27.8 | 27.3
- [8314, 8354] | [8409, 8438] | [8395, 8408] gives -0.02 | 27.8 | 27.2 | 27.3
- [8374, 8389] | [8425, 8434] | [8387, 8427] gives -0.02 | 27.1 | 27.2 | 27.1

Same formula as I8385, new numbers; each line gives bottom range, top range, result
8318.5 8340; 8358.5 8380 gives 1.01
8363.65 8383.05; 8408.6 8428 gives 1.01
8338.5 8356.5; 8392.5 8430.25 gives 1.01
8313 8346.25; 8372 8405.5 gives 1.00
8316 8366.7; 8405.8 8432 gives 1.02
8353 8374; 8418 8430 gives 1.01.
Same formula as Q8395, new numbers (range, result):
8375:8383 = 27.3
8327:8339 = 27.2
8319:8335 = 27.4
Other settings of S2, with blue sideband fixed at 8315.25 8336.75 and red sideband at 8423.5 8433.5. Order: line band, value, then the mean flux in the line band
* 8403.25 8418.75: -0.018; 27.8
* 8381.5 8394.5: 0.013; 27.1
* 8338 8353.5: -0.019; 28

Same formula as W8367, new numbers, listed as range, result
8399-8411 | 28.1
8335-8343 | 28.1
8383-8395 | 27.1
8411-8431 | 27.5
